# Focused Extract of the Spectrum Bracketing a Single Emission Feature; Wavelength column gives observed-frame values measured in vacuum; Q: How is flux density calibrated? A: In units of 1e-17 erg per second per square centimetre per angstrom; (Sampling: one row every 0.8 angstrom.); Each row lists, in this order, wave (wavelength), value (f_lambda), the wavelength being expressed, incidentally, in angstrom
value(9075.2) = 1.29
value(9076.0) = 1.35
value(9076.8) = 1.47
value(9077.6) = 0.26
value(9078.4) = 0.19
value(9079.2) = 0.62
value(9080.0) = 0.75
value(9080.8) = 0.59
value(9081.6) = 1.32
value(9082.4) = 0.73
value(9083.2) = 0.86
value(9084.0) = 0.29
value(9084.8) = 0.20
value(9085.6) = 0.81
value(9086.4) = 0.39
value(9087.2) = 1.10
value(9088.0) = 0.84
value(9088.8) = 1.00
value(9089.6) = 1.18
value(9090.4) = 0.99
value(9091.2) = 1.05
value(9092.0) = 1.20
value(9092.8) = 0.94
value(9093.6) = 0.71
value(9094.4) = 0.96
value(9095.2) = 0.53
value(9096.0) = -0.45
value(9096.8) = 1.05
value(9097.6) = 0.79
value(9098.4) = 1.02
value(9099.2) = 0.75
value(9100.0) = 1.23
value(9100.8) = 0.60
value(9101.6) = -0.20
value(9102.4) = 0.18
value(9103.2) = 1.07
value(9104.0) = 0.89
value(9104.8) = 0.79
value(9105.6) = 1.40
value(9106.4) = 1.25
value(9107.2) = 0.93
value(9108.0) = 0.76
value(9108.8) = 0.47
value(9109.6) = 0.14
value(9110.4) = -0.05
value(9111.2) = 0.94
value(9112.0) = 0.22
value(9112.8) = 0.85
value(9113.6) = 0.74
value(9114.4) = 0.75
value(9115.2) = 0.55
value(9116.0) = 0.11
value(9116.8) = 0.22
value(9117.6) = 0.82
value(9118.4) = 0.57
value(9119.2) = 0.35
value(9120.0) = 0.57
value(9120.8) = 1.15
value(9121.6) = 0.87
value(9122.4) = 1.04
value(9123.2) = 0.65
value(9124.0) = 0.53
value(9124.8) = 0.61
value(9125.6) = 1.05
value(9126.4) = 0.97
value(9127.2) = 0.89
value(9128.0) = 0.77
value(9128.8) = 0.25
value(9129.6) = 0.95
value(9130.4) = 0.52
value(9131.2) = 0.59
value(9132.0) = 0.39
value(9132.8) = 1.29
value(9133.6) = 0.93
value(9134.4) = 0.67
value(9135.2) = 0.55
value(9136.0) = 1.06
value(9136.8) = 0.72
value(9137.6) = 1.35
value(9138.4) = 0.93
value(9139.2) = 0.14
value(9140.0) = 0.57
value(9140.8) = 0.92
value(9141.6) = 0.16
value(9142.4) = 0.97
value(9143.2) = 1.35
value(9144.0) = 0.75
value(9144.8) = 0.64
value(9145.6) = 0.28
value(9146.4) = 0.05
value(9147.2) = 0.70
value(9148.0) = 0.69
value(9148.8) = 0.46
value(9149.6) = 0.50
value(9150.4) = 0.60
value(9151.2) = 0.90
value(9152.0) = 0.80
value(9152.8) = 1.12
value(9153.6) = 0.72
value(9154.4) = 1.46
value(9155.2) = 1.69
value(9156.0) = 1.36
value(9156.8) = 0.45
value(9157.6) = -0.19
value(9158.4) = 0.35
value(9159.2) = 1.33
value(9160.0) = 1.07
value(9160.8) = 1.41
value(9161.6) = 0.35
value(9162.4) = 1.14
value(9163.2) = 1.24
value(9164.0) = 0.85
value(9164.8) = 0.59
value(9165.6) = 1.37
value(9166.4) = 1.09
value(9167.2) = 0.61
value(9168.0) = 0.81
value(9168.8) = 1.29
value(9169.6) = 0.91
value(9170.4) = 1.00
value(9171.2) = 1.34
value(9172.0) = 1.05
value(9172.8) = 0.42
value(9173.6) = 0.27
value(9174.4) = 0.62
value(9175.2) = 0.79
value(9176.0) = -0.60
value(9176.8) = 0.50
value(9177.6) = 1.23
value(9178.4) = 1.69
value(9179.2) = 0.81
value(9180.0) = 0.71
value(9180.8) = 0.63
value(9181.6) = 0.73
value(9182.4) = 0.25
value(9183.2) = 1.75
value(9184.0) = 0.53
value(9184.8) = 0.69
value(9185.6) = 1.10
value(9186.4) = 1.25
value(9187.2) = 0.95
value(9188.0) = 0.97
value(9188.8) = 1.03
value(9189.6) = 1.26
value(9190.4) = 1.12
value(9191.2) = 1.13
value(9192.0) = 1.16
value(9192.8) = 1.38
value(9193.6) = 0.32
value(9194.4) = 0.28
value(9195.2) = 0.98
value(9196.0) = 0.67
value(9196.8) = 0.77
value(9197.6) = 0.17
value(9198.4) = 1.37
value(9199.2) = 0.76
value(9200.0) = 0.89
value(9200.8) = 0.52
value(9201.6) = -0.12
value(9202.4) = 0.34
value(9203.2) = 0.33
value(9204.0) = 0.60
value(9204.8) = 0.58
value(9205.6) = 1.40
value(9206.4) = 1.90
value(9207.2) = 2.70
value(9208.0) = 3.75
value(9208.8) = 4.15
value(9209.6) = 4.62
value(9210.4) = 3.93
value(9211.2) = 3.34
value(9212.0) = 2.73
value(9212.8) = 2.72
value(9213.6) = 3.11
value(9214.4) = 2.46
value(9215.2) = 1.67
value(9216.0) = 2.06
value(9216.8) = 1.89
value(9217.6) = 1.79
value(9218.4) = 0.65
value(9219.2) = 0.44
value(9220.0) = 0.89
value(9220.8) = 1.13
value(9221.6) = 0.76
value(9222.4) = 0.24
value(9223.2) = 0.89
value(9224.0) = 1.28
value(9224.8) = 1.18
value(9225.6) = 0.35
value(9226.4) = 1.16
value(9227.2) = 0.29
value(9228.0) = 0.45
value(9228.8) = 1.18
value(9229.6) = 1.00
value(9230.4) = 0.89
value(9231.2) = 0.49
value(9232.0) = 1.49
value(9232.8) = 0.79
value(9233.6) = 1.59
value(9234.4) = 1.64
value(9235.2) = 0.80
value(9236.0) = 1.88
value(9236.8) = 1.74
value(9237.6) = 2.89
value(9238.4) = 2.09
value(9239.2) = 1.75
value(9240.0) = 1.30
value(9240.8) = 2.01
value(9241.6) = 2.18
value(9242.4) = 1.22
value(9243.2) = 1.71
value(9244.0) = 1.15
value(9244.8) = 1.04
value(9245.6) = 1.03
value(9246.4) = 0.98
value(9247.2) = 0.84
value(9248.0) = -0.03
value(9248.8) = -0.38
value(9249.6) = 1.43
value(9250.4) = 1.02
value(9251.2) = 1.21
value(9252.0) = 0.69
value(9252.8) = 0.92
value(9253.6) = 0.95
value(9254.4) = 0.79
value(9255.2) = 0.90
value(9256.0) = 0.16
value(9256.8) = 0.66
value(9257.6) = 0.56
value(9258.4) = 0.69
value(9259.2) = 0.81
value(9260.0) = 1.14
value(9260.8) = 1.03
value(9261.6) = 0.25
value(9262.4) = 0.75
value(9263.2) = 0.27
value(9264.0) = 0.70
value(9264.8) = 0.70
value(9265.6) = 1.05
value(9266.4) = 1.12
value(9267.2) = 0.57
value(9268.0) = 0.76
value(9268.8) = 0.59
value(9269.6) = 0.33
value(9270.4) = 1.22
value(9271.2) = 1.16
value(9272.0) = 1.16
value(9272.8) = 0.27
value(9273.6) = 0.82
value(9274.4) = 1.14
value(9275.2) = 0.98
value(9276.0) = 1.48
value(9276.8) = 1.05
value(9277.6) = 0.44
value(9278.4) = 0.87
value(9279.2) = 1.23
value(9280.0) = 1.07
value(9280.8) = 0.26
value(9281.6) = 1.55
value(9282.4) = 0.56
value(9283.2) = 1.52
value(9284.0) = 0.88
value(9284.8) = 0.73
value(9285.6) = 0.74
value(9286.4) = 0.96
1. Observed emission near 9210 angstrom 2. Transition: H-alpha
